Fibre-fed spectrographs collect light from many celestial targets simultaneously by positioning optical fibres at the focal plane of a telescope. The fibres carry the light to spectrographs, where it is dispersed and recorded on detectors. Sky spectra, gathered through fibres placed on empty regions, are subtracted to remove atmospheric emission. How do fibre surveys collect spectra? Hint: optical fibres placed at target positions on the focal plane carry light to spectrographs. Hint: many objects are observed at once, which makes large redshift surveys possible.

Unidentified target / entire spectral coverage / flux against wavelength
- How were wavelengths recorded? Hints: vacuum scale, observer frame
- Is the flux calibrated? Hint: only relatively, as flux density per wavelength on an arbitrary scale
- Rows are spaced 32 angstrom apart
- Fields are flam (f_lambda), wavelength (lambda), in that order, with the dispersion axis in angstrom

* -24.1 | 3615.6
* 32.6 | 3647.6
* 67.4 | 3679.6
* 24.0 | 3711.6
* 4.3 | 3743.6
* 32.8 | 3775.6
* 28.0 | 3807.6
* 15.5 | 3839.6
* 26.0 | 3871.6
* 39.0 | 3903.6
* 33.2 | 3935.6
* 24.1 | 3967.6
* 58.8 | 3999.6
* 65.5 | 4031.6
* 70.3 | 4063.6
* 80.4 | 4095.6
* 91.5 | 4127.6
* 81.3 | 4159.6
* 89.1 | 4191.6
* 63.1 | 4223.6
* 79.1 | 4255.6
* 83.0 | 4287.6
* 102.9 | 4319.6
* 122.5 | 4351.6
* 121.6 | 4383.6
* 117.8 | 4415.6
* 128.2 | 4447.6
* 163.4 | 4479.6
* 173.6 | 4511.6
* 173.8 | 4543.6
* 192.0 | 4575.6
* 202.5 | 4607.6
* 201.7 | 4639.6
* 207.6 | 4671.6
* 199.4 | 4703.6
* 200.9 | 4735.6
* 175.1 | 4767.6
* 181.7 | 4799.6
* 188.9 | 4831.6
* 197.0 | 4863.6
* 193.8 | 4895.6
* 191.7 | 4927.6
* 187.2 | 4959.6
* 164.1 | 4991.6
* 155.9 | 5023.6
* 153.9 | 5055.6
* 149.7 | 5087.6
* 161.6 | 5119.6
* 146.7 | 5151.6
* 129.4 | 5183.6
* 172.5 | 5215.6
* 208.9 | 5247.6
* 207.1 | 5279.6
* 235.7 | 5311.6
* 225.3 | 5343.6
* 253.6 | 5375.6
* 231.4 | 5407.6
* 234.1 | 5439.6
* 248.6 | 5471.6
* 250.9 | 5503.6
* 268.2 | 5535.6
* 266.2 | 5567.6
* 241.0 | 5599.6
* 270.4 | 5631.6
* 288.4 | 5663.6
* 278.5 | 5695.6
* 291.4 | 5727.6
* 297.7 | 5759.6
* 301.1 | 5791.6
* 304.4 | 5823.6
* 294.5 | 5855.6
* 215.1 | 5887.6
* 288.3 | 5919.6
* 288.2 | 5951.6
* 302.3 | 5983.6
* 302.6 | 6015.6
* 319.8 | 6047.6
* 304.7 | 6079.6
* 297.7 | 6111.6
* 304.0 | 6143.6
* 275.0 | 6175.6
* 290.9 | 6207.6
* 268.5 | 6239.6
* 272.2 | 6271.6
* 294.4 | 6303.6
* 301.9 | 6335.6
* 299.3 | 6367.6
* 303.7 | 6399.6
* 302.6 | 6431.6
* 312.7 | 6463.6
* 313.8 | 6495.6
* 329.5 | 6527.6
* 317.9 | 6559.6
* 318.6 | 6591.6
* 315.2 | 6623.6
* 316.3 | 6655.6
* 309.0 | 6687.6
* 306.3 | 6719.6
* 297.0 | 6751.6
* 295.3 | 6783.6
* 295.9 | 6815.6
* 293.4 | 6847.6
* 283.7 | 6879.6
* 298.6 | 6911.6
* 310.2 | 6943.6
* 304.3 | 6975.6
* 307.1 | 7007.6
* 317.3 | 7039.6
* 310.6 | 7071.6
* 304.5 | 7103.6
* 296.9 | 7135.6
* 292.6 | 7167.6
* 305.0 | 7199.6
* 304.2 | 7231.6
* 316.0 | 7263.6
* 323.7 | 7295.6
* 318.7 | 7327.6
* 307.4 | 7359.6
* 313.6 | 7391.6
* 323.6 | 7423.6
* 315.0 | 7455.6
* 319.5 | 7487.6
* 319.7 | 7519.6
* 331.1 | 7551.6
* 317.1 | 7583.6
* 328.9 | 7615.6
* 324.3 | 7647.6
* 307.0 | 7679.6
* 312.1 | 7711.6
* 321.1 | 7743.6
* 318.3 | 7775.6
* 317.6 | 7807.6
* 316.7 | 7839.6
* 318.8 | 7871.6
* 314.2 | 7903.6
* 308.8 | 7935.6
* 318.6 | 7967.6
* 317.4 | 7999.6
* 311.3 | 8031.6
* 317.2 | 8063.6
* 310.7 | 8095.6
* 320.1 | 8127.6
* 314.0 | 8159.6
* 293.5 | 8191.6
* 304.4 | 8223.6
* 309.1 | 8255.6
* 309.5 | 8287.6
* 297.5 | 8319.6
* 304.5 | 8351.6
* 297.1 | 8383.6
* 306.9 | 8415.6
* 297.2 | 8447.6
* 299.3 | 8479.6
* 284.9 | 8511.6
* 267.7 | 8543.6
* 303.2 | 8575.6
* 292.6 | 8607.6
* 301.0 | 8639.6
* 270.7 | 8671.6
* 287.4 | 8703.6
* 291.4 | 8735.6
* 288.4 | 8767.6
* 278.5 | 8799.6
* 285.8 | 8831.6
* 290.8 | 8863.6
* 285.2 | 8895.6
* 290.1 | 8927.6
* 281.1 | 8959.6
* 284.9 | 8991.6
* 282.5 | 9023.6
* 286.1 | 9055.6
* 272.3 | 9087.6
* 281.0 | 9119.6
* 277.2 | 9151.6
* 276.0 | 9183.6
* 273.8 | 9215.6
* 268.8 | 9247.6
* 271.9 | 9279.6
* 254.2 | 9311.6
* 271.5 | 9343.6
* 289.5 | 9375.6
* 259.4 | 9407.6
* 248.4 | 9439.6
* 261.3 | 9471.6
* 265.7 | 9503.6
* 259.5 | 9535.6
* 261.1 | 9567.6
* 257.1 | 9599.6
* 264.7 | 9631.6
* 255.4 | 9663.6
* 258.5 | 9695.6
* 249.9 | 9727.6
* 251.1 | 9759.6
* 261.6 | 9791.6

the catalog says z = 0.00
